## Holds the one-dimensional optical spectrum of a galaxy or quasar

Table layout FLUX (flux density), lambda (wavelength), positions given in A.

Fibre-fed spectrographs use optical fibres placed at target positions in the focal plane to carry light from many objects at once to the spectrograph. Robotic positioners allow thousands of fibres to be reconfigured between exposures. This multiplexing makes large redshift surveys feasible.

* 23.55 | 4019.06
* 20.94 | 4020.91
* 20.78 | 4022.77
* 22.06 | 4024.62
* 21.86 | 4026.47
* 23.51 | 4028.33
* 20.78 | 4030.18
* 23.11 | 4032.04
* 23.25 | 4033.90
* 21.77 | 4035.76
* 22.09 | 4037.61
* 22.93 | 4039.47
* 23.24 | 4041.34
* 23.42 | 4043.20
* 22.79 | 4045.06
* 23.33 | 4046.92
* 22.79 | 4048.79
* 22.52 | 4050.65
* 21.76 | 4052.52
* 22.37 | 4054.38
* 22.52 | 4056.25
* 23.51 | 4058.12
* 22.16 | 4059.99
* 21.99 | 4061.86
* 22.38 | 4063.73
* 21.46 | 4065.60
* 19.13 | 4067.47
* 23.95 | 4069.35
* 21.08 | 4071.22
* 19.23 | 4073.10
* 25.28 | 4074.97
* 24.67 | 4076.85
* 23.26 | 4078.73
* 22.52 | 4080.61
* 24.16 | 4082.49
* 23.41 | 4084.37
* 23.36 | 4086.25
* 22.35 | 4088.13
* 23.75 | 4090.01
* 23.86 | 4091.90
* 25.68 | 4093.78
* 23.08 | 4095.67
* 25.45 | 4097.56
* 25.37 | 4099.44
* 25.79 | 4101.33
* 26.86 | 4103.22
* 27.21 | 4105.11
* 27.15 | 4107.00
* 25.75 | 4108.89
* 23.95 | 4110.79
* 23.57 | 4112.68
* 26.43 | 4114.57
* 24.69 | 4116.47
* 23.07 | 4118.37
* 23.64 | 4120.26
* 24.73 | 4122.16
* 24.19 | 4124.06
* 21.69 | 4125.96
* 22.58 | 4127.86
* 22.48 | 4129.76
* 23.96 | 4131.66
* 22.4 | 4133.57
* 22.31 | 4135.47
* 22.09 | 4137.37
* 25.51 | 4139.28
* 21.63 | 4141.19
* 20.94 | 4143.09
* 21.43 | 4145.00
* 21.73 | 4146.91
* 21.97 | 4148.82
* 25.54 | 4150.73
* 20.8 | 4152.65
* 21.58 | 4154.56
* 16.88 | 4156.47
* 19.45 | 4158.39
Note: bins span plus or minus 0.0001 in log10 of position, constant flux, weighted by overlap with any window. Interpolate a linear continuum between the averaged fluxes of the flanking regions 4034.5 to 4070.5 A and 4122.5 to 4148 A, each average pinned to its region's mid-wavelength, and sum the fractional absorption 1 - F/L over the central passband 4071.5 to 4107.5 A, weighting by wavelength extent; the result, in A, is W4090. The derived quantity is -2.8 A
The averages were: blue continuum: 22.4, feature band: 24.2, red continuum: 22.6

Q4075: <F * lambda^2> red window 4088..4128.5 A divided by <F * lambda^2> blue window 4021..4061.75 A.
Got 1.13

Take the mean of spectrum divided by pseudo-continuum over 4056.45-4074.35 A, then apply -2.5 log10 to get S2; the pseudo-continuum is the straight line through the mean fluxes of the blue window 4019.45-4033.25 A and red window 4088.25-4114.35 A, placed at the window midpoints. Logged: 0.09 mag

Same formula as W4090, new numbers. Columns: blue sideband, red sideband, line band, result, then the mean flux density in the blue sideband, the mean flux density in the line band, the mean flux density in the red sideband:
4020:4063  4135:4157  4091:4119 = -3.90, 22.4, 25.2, 22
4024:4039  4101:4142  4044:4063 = 0.17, 22.3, 22.6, 24.1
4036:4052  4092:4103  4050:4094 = 2.37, 22.8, 22.7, 25.1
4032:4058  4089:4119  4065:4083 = 1.09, 22.7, 22.4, 25.1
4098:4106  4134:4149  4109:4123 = 0.26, 26.3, 24.4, 22.2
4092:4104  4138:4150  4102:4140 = -0.71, 25.2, 24.2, 22.3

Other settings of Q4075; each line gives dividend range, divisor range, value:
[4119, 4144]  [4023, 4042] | 1.08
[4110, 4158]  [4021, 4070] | 1.06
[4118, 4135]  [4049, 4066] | 1.07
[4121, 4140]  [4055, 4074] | 1.10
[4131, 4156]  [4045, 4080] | 1.04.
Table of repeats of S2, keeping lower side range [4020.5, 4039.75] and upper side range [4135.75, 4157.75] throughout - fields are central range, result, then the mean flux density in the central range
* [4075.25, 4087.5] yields -0.079 mag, 23.6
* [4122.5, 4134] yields -0.055 mag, 23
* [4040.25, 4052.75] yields -0.040 mag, 22.9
